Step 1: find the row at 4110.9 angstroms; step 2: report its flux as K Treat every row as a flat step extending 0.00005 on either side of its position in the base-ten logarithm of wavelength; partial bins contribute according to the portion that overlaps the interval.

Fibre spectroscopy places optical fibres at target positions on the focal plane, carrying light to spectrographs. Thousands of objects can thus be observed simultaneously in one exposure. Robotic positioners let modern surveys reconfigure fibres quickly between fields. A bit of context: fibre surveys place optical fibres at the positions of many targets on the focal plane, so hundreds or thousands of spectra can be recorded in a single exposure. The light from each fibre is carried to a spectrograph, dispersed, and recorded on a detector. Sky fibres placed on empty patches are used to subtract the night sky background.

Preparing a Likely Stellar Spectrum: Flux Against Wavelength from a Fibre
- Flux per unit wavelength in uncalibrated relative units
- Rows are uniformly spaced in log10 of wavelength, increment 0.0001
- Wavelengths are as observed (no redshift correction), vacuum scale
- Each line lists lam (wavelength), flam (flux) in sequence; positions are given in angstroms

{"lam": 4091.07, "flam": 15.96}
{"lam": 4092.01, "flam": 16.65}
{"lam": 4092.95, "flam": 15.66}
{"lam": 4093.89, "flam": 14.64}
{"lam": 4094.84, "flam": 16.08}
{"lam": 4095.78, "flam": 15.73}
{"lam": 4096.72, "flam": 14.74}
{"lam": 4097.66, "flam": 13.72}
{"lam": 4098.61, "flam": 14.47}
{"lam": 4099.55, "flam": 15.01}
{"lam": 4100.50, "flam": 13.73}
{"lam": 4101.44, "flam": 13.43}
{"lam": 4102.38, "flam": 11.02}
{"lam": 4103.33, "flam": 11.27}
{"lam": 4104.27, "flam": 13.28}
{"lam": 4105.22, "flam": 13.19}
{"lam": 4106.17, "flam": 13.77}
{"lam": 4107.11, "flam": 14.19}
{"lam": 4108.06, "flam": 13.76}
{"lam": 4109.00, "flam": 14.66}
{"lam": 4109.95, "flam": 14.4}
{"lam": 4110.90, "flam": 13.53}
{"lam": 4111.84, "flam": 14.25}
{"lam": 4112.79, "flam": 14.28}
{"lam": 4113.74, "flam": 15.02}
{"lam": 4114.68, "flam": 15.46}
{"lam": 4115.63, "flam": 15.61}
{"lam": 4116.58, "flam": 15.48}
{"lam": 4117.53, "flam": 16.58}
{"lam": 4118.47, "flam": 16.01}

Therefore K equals 13.53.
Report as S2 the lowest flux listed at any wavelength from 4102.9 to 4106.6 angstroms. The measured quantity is 11.27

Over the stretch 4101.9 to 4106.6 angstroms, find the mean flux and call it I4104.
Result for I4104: 12.5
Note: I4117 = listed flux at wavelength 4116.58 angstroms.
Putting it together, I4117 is 15.48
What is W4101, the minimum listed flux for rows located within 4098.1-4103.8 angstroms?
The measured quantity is 11.02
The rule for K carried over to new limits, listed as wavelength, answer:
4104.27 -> 13.28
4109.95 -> 14.4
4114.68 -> 15.46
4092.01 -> 16.65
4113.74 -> 15.02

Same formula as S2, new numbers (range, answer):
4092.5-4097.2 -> 14.64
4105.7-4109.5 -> 13.76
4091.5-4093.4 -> 15.66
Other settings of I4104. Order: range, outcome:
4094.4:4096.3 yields 15.9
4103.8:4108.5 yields 13.6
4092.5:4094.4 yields 15.1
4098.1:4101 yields 14.4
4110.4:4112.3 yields 13.9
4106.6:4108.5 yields 14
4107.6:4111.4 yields 14.1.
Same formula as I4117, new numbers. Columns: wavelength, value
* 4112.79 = 14.28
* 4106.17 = 13.77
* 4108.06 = 13.76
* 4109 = 14.66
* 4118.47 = 16.01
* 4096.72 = 14.74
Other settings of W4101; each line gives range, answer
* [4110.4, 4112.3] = 13.53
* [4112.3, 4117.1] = 14.28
